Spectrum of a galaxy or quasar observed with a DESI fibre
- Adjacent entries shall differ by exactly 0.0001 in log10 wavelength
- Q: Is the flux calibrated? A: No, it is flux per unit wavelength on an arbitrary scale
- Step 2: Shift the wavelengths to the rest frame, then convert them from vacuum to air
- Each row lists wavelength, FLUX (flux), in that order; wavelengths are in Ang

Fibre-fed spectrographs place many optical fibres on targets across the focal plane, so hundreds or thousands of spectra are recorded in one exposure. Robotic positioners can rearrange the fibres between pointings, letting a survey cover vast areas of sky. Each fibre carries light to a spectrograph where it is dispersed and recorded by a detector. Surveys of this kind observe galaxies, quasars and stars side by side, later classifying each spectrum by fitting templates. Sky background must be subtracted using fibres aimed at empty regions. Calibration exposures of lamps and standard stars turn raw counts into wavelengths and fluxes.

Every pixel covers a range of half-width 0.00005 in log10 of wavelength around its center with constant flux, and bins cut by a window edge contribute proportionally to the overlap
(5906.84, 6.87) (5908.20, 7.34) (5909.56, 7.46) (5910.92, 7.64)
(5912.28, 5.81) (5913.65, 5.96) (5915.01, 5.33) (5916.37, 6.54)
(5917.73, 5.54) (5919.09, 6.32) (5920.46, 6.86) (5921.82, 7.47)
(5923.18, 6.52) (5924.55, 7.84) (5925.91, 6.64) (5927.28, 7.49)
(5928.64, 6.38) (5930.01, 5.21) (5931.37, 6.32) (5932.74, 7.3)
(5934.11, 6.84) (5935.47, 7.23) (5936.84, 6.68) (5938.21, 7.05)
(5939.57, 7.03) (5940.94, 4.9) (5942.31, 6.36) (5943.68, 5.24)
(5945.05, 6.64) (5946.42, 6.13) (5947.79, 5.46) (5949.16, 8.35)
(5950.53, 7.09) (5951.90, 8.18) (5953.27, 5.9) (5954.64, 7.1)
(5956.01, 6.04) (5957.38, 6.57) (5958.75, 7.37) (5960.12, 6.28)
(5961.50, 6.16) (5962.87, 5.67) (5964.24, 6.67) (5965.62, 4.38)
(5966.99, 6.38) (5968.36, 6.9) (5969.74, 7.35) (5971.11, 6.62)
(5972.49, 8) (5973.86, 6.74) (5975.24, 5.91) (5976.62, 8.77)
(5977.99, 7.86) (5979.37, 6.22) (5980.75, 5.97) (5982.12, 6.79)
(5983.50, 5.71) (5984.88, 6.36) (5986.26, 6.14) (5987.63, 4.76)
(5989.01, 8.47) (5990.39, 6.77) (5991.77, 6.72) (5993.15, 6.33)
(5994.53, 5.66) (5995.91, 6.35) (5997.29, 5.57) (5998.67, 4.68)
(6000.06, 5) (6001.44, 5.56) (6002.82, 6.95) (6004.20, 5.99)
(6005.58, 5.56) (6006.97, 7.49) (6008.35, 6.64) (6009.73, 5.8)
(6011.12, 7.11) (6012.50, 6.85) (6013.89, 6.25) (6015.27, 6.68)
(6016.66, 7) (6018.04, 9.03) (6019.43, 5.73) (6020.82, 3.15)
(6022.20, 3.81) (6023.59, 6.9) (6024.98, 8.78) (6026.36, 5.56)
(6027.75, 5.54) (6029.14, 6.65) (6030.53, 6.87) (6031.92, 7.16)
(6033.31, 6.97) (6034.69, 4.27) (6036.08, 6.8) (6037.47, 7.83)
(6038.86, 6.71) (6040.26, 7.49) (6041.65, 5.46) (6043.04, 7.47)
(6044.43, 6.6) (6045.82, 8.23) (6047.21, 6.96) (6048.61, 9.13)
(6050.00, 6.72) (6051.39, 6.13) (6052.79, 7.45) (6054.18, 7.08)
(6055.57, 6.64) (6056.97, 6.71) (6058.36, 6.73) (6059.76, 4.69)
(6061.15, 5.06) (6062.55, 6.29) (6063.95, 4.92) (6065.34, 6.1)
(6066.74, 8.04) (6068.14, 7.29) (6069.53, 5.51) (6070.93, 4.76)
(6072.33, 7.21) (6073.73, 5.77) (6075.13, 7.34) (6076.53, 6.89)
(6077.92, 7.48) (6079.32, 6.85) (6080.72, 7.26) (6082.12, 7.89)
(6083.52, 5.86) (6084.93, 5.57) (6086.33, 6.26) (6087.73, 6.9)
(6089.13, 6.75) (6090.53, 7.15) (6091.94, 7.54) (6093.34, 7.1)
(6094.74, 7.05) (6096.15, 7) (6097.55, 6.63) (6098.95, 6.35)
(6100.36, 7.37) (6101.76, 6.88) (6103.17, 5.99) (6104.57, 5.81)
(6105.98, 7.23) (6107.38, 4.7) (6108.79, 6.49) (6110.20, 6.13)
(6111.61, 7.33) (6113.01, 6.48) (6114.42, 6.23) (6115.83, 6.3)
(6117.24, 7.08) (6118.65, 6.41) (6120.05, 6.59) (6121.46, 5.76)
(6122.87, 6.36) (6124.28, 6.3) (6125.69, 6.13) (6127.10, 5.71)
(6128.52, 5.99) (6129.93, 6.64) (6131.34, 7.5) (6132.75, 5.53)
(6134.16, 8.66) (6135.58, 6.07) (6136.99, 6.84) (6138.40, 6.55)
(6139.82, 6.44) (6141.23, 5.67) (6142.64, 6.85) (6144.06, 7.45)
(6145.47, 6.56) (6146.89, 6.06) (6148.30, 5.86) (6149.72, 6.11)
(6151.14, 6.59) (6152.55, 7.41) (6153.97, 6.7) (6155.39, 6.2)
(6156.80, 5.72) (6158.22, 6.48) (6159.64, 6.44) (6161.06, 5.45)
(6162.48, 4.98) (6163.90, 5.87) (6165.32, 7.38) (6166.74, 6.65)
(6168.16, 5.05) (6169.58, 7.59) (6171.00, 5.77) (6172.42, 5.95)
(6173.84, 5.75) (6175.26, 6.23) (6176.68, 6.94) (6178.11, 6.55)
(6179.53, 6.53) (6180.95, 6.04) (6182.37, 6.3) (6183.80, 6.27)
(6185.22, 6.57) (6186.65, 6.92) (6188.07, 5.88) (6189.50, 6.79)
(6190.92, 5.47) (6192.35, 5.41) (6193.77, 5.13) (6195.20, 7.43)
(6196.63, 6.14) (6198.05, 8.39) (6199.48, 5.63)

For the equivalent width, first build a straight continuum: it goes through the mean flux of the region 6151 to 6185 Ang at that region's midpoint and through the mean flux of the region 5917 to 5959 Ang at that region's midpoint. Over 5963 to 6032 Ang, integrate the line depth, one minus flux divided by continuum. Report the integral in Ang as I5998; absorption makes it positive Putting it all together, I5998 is 1.7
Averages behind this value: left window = 6.64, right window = 6.29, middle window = 6.39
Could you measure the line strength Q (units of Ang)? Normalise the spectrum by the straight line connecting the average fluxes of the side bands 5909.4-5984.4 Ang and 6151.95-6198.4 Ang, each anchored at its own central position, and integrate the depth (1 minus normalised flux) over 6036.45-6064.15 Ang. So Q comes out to -1.2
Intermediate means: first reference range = 6.6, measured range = 6.75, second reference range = 6.3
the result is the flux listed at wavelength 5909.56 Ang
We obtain 7.46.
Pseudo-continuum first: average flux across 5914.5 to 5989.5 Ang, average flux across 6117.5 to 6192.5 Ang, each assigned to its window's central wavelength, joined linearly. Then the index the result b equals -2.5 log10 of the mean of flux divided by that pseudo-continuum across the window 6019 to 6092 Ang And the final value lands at -0.01 mag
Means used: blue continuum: 6.58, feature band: 6.54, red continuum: 6.35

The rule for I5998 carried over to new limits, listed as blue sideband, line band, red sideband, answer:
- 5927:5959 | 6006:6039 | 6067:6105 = 0.93 Ang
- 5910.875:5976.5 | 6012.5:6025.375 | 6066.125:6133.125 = 0.44 Ang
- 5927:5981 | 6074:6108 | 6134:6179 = -1.50 Ang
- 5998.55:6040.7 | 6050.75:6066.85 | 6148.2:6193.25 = 0.19 Ang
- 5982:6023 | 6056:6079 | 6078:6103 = 1.22 Ang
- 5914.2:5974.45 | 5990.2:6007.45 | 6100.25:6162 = 1.36 Ang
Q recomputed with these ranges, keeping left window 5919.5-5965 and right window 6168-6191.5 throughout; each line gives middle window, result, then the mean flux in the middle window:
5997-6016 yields 1.1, 6.16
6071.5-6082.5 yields -1.0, 7.04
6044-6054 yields -1.3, 7.32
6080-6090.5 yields -0.4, 6.67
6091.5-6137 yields -1.0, 6.54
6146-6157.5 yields 0.0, 6.34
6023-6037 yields -0.1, 6.57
